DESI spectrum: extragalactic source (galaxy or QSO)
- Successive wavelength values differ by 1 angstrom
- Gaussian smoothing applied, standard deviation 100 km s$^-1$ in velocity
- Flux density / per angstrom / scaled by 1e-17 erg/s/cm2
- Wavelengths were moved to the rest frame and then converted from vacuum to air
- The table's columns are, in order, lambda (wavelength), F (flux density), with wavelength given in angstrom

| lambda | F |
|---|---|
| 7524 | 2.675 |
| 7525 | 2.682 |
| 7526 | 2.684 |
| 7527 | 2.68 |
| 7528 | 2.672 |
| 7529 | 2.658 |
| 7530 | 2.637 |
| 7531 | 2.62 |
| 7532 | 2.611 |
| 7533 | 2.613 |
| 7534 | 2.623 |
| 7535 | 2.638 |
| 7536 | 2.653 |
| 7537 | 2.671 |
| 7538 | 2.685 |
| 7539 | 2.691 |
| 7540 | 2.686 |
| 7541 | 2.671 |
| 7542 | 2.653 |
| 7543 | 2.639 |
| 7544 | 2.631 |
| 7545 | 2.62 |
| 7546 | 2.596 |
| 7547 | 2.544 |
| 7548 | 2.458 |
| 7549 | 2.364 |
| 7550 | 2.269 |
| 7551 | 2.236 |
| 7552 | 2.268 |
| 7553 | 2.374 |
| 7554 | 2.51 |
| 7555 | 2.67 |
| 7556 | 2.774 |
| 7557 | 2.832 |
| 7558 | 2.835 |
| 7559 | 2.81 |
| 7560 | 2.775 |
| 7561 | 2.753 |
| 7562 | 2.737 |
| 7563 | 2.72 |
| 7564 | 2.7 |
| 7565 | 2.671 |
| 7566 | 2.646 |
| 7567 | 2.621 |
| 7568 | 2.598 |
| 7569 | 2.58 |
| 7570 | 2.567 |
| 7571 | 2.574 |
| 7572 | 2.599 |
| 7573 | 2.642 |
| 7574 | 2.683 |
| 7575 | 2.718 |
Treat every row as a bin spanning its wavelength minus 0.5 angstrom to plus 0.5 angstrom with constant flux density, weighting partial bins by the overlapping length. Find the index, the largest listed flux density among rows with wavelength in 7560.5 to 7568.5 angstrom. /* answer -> 2.753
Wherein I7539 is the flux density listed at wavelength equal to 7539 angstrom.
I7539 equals 2.691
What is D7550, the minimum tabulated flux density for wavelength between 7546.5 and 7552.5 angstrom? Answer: 2.236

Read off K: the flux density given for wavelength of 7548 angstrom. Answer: 2.458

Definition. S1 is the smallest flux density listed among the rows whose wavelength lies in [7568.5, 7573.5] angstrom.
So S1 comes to 2.567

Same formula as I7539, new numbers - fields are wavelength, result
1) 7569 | 2.58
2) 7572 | 2.599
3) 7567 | 2.621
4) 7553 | 2.374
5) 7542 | 2.653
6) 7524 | 2.675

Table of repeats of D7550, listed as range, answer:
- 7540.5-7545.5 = 2.62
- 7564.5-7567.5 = 2.621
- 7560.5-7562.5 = 2.737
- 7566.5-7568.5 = 2.598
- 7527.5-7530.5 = 2.637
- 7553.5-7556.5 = 2.51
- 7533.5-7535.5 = 2.623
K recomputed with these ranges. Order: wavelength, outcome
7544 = 2.631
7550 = 2.269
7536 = 2.653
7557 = 2.832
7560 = 2.775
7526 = 2.684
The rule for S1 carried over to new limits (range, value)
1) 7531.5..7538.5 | 2.611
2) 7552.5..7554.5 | 2.374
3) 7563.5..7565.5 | 2.671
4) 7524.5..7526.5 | 2.682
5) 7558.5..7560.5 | 2.775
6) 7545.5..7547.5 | 2.544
